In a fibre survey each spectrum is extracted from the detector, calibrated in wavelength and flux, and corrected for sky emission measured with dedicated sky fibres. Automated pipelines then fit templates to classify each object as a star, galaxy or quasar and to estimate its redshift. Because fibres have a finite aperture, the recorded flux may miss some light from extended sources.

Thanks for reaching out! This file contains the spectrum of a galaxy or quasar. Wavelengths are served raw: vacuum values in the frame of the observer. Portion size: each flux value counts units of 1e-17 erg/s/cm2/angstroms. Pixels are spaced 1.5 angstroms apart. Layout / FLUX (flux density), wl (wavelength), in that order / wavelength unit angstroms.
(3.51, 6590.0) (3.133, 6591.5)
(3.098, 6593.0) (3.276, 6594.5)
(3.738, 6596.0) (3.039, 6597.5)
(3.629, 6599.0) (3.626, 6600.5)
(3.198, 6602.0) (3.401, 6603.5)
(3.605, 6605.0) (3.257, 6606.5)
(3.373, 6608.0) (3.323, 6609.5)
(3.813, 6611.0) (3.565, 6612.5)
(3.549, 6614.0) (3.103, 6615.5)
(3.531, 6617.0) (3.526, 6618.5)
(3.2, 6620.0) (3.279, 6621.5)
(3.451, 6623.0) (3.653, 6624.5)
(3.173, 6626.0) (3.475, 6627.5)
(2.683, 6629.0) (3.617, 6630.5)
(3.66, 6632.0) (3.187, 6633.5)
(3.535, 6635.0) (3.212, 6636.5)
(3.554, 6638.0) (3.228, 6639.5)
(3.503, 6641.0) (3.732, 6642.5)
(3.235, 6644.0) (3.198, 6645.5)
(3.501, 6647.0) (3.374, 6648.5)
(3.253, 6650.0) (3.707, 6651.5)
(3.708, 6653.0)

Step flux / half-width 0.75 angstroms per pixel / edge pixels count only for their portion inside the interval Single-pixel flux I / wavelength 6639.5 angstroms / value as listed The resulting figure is 3.228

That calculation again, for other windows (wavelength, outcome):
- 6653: 3.708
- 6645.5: 3.198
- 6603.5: 3.401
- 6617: 3.531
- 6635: 3.535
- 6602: 3.198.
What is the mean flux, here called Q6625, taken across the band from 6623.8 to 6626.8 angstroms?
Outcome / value 3.41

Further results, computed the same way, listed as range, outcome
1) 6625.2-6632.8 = 3.32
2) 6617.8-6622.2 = 3.33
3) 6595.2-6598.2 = 3.39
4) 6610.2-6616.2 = 3.51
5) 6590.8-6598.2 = 3.26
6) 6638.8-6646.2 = 3.38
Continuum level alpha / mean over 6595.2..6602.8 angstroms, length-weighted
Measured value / 3.44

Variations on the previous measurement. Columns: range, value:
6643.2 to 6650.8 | 3.32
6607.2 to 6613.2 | 3.52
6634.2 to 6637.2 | 3.37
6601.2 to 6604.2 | 3.3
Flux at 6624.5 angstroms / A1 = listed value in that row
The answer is 3.653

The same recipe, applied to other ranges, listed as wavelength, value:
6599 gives 3.629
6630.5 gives 3.617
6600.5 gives 3.626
